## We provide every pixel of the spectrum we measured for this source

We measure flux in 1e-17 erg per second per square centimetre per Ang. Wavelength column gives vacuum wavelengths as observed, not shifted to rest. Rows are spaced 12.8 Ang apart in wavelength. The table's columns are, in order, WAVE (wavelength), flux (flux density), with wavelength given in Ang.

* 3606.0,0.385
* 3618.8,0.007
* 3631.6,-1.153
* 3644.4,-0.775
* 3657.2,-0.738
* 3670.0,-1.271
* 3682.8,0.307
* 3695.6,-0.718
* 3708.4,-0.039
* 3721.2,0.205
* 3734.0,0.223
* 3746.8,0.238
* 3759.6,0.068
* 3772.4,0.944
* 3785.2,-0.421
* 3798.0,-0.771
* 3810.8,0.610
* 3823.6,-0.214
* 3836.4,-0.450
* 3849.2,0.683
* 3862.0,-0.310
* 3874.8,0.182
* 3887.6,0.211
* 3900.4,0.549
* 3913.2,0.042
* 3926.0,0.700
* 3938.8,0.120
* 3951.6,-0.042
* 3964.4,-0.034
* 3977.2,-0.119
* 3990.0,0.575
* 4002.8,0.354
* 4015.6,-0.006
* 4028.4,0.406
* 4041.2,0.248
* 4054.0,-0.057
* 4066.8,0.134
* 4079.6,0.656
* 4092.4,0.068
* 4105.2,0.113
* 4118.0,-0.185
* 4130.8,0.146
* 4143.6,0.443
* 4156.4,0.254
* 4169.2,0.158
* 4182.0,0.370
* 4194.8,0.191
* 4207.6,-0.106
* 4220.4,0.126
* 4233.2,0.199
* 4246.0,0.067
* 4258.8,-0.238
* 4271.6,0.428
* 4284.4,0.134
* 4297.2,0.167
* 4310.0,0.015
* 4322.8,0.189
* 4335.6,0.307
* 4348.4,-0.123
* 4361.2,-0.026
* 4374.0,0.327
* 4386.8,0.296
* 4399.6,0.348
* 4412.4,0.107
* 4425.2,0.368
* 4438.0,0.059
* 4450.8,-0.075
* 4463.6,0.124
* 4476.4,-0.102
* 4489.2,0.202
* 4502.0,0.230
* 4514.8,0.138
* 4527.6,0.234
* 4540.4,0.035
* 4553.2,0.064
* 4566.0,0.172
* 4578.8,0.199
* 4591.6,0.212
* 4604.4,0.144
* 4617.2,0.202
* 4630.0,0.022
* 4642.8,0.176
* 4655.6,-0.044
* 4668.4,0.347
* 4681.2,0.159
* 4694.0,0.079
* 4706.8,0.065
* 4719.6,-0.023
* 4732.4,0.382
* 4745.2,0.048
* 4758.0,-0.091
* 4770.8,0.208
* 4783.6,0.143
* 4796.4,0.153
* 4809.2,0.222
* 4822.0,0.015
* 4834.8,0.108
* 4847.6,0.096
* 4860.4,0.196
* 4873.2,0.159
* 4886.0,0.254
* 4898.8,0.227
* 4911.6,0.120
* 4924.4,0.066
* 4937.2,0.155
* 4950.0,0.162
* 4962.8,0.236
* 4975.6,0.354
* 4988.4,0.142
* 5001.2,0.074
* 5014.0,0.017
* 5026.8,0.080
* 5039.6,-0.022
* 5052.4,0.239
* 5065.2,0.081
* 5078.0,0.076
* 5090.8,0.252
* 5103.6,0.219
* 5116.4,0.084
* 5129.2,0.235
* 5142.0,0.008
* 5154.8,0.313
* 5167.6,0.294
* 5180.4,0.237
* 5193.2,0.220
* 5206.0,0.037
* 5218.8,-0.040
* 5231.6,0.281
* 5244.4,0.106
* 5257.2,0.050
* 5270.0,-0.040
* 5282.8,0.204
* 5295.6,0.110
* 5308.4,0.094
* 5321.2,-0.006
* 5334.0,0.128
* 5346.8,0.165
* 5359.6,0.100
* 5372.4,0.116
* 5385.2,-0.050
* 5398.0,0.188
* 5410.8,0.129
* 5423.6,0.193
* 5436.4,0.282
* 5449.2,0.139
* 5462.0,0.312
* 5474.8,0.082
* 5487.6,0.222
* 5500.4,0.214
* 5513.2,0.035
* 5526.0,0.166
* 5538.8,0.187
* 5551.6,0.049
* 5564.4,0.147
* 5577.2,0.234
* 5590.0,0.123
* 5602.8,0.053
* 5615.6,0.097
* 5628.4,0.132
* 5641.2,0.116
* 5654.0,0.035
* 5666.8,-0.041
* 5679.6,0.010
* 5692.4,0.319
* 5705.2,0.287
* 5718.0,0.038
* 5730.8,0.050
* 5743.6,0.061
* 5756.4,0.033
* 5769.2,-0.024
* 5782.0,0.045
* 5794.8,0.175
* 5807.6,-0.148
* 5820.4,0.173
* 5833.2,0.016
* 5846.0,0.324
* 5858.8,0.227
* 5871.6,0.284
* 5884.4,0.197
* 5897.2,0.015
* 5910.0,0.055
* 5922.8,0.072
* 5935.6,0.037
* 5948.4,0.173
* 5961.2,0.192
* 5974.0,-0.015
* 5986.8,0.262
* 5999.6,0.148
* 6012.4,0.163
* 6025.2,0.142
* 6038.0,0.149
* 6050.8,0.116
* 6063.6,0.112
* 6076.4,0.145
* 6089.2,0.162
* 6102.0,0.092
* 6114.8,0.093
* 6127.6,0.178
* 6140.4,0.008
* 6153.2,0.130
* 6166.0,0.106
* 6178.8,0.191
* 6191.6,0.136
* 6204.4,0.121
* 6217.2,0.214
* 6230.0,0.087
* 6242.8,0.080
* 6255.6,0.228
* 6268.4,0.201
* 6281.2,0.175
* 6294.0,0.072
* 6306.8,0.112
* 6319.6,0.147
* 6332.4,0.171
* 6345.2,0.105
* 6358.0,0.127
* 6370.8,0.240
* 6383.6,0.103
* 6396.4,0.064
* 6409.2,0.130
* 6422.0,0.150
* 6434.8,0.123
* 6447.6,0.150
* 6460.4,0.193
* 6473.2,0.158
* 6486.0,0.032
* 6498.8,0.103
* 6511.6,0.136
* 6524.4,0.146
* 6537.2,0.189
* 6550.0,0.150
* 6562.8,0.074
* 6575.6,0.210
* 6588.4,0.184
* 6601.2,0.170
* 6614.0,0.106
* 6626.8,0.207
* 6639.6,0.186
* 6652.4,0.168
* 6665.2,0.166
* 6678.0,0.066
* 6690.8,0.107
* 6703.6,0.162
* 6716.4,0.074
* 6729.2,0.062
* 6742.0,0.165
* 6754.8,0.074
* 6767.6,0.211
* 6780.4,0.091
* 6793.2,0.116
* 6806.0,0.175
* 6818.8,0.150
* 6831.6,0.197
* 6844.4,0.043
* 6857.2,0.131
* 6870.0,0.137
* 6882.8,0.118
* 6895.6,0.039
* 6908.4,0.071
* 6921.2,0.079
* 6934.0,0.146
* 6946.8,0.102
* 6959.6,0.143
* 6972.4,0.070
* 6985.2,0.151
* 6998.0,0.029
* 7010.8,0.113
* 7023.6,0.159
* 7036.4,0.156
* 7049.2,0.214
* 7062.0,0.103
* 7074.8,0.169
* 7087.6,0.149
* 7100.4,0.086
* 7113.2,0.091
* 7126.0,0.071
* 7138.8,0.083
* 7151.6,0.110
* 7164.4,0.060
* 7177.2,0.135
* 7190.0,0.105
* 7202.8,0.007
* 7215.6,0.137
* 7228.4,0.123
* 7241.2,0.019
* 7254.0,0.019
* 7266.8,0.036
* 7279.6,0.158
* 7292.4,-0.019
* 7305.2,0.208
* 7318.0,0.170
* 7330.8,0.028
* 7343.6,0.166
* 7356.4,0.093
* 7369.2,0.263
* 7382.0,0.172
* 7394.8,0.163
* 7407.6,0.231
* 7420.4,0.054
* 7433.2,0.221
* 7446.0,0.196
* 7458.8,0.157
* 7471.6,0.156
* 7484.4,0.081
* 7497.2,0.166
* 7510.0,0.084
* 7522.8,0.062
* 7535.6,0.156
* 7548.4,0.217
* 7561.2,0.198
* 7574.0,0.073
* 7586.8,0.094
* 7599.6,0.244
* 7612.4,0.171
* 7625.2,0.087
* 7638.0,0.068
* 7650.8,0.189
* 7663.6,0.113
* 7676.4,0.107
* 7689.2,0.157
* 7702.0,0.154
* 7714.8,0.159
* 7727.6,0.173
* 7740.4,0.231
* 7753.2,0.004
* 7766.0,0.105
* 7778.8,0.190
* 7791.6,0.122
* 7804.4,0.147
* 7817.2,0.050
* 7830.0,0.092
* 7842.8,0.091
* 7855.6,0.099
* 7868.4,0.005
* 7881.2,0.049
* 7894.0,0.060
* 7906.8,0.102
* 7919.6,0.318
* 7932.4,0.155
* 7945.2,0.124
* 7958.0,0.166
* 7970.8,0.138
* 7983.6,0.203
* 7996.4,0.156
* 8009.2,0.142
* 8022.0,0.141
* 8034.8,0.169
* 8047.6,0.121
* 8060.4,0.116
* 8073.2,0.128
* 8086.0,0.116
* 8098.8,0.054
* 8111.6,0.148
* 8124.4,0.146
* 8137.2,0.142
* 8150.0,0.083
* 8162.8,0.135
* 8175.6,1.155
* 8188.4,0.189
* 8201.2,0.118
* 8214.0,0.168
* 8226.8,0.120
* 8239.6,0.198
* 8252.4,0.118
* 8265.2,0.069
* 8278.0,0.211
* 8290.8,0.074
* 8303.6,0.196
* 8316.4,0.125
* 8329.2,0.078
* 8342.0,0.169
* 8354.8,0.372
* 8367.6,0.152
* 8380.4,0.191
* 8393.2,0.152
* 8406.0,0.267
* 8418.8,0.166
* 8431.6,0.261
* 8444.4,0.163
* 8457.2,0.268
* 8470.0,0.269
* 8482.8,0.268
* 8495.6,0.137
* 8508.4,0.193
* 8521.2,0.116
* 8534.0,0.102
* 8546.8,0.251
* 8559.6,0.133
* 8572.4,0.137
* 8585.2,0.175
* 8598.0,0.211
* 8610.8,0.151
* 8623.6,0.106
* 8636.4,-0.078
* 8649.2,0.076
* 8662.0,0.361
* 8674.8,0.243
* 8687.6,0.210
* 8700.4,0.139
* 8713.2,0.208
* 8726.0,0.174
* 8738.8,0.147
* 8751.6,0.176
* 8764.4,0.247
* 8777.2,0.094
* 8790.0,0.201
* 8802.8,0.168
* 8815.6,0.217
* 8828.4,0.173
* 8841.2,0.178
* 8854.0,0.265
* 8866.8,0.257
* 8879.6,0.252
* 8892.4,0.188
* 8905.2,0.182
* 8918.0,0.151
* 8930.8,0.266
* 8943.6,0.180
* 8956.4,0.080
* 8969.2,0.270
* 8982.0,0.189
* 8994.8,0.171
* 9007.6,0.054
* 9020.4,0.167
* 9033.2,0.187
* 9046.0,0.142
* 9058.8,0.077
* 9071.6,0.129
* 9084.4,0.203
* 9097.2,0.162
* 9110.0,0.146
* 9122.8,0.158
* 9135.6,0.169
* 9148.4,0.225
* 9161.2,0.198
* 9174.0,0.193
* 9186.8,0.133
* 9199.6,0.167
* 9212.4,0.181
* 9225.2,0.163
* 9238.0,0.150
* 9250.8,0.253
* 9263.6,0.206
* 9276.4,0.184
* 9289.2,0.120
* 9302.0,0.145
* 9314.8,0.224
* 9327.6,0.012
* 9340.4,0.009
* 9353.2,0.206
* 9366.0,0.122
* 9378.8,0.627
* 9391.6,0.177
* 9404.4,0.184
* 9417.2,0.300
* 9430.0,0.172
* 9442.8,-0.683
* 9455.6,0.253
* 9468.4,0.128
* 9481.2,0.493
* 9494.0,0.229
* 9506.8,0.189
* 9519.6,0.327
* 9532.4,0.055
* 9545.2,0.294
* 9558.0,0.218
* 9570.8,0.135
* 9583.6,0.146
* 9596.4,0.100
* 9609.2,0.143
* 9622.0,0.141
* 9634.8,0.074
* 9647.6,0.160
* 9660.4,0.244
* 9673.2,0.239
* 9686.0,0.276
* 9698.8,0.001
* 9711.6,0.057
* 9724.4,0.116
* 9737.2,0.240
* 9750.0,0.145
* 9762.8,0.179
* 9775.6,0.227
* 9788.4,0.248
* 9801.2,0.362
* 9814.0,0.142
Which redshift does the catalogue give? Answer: 1.193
